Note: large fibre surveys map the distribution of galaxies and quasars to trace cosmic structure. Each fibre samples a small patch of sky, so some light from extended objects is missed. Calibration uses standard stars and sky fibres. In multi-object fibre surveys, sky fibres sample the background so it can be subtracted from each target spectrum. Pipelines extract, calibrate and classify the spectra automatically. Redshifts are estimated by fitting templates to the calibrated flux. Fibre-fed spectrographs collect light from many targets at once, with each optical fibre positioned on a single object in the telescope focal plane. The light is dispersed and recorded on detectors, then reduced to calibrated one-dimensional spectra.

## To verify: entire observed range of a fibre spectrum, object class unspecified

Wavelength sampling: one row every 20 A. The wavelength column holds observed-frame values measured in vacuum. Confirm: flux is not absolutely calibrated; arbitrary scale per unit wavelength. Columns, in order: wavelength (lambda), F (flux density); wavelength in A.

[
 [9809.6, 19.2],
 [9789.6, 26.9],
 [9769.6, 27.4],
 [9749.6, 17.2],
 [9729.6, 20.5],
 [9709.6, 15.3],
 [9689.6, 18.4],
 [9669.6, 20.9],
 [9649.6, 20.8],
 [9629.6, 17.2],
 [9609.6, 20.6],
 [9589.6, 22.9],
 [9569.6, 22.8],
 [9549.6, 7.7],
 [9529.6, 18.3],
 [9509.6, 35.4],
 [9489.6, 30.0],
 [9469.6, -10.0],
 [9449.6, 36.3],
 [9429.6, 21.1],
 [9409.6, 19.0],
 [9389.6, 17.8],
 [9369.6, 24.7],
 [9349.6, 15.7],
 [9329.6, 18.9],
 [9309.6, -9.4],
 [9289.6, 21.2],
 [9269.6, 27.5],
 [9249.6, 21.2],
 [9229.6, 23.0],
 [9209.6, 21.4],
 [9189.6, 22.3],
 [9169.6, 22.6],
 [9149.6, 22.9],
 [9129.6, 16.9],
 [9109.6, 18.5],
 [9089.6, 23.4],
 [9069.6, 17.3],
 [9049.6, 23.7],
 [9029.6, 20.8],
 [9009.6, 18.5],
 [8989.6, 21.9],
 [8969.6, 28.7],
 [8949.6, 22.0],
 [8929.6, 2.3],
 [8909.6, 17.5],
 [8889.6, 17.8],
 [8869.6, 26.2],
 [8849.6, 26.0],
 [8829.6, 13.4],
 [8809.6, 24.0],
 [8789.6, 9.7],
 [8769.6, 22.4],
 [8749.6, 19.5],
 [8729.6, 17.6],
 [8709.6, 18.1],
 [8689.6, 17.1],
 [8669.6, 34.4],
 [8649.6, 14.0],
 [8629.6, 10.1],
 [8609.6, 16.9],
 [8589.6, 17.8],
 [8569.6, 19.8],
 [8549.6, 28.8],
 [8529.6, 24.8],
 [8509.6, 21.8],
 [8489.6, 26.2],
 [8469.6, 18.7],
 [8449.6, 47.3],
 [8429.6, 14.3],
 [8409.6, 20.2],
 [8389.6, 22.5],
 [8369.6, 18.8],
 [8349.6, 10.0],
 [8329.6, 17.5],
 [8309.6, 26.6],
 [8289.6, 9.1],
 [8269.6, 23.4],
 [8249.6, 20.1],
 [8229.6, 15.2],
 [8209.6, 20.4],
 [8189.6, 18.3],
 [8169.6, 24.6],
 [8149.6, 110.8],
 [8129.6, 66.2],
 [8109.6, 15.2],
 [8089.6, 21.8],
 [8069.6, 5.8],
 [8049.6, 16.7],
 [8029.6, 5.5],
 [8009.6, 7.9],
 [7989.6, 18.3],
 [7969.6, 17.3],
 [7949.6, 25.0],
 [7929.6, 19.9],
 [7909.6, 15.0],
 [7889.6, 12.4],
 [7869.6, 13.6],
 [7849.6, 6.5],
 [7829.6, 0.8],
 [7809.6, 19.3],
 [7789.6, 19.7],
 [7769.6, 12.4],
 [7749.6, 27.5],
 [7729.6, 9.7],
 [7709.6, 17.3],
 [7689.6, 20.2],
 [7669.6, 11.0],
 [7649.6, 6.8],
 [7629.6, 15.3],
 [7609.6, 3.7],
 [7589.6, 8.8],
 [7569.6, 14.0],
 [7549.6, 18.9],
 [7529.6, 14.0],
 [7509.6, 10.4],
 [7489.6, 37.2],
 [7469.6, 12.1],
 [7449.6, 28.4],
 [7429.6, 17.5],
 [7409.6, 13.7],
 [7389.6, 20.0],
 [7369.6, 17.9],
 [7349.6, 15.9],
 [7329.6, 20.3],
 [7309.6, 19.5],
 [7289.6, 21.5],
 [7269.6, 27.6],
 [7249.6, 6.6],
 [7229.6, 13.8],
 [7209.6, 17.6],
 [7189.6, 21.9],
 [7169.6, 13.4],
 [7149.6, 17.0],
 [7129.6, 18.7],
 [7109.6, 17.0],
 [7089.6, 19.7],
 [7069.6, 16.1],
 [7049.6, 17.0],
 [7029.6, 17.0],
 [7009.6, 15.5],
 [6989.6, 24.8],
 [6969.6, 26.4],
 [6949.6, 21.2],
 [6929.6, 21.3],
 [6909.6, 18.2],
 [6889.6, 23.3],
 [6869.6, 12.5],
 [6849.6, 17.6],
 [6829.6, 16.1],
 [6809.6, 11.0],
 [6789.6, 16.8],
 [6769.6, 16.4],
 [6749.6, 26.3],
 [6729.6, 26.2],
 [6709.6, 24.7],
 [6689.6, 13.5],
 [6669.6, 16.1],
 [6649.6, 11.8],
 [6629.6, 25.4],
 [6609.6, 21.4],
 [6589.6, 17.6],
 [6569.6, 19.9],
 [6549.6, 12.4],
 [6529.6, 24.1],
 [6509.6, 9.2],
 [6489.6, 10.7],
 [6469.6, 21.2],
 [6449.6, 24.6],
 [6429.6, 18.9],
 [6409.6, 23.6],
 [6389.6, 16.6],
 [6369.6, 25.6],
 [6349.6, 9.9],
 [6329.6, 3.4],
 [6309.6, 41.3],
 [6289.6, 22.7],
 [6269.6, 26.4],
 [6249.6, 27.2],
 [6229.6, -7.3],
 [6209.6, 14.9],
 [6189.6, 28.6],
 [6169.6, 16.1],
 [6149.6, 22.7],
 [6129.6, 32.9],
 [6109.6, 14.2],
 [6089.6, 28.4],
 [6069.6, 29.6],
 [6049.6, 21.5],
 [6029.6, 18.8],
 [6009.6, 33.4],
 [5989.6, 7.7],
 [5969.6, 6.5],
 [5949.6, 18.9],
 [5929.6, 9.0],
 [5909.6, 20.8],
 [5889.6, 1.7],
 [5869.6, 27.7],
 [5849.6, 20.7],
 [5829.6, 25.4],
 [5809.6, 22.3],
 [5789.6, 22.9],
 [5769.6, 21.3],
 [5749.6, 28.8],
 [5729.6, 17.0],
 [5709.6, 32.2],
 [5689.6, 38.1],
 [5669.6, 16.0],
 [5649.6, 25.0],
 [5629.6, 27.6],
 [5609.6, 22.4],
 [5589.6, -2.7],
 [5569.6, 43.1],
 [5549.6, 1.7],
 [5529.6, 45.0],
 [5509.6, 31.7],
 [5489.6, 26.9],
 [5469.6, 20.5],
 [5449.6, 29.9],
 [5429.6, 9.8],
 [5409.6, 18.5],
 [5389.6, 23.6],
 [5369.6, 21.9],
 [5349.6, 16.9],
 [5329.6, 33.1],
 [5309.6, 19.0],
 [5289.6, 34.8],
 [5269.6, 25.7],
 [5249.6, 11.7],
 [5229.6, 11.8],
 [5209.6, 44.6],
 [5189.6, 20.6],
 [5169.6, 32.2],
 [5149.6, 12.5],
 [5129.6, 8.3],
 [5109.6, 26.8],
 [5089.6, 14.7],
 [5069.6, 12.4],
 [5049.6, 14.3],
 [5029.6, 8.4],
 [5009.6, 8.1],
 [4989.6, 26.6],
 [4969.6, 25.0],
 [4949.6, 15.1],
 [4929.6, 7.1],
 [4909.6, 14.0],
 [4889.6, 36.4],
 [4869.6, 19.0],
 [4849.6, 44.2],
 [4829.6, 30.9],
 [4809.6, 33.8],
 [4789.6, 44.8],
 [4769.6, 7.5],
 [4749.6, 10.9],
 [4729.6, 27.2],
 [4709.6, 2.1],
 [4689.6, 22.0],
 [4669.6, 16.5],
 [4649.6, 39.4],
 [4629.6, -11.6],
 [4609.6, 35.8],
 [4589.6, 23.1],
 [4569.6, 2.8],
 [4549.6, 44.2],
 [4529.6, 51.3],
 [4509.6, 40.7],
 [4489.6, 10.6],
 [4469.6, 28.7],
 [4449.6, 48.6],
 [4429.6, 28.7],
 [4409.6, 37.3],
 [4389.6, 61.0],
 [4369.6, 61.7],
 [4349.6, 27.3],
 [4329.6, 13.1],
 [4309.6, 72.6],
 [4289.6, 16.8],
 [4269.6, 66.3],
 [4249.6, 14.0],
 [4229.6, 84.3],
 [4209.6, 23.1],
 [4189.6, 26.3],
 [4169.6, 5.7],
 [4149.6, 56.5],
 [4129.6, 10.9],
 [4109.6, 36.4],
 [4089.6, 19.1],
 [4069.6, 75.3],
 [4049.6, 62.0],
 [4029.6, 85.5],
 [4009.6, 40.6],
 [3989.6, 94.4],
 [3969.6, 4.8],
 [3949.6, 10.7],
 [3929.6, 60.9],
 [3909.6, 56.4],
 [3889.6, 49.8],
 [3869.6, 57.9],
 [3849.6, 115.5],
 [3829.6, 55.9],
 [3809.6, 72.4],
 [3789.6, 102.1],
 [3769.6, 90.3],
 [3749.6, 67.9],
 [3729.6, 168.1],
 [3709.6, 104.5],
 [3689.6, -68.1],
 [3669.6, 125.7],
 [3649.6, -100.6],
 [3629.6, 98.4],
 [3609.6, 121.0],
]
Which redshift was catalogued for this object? 1.184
